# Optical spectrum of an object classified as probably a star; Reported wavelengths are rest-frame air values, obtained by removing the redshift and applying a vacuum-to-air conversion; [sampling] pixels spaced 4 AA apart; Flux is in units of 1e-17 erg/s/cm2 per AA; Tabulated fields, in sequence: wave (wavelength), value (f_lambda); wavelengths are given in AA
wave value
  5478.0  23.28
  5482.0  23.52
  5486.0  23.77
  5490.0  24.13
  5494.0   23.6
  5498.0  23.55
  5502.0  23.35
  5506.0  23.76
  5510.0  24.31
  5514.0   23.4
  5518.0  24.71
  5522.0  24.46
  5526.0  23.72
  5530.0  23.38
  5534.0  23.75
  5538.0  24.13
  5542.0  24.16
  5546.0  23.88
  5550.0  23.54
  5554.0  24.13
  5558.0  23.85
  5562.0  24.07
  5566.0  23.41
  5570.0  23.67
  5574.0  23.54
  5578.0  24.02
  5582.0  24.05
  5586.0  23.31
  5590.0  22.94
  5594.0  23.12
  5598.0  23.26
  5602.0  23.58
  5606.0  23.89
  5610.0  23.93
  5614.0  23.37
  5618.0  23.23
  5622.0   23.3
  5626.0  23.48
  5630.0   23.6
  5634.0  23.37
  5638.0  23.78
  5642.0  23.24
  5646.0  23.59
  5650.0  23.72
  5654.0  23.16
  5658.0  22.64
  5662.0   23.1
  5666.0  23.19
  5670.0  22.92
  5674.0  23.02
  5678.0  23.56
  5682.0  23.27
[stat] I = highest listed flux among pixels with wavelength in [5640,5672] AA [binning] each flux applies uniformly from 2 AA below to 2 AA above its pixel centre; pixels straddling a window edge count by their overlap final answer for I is 23.72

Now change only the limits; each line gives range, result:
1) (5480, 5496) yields 24.13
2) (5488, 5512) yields 24.31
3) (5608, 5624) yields 23.93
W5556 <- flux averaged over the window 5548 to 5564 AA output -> 23.9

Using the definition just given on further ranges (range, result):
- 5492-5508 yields 23.6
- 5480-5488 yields 23.6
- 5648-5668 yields 23.2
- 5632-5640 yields 23.6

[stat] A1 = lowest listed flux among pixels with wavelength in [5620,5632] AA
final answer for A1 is 23.3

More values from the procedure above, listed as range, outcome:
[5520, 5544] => 23.38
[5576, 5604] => 22.94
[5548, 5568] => 23.41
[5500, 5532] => 23.35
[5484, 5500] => 23.55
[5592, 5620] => 23.12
